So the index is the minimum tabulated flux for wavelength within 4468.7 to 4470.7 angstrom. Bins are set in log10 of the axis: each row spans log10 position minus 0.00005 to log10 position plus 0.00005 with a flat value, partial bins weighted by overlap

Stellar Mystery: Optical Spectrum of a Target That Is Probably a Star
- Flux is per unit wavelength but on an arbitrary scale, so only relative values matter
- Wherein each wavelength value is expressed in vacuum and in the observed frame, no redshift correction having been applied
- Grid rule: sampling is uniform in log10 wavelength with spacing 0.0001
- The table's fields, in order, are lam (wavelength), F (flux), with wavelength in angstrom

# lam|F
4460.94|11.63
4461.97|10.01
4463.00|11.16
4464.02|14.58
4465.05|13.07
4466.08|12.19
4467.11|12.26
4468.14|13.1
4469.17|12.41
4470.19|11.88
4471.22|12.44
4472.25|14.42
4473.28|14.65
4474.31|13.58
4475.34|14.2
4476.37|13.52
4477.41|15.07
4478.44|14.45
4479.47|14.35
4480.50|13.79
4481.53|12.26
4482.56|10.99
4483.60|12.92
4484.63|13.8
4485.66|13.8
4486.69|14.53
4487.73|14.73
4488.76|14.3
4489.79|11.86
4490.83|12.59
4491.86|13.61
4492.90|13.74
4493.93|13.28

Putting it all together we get 11.88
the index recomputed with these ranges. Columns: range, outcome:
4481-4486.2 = 10.99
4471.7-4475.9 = 13.58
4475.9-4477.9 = 13.52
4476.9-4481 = 13.79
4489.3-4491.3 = 11.86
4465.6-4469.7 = 12.19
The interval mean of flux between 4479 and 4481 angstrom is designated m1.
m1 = 14.1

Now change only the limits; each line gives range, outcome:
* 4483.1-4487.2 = 13.8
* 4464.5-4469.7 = 12.6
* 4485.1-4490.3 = 13.9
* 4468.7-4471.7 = 12.3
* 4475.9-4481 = 14.2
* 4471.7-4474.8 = 14.2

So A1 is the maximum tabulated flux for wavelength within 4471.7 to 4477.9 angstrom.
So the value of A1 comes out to 15.07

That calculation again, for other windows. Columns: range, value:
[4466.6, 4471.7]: 13.1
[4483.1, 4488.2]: 14.73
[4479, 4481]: 14.35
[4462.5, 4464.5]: 14.58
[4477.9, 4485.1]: 14.45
